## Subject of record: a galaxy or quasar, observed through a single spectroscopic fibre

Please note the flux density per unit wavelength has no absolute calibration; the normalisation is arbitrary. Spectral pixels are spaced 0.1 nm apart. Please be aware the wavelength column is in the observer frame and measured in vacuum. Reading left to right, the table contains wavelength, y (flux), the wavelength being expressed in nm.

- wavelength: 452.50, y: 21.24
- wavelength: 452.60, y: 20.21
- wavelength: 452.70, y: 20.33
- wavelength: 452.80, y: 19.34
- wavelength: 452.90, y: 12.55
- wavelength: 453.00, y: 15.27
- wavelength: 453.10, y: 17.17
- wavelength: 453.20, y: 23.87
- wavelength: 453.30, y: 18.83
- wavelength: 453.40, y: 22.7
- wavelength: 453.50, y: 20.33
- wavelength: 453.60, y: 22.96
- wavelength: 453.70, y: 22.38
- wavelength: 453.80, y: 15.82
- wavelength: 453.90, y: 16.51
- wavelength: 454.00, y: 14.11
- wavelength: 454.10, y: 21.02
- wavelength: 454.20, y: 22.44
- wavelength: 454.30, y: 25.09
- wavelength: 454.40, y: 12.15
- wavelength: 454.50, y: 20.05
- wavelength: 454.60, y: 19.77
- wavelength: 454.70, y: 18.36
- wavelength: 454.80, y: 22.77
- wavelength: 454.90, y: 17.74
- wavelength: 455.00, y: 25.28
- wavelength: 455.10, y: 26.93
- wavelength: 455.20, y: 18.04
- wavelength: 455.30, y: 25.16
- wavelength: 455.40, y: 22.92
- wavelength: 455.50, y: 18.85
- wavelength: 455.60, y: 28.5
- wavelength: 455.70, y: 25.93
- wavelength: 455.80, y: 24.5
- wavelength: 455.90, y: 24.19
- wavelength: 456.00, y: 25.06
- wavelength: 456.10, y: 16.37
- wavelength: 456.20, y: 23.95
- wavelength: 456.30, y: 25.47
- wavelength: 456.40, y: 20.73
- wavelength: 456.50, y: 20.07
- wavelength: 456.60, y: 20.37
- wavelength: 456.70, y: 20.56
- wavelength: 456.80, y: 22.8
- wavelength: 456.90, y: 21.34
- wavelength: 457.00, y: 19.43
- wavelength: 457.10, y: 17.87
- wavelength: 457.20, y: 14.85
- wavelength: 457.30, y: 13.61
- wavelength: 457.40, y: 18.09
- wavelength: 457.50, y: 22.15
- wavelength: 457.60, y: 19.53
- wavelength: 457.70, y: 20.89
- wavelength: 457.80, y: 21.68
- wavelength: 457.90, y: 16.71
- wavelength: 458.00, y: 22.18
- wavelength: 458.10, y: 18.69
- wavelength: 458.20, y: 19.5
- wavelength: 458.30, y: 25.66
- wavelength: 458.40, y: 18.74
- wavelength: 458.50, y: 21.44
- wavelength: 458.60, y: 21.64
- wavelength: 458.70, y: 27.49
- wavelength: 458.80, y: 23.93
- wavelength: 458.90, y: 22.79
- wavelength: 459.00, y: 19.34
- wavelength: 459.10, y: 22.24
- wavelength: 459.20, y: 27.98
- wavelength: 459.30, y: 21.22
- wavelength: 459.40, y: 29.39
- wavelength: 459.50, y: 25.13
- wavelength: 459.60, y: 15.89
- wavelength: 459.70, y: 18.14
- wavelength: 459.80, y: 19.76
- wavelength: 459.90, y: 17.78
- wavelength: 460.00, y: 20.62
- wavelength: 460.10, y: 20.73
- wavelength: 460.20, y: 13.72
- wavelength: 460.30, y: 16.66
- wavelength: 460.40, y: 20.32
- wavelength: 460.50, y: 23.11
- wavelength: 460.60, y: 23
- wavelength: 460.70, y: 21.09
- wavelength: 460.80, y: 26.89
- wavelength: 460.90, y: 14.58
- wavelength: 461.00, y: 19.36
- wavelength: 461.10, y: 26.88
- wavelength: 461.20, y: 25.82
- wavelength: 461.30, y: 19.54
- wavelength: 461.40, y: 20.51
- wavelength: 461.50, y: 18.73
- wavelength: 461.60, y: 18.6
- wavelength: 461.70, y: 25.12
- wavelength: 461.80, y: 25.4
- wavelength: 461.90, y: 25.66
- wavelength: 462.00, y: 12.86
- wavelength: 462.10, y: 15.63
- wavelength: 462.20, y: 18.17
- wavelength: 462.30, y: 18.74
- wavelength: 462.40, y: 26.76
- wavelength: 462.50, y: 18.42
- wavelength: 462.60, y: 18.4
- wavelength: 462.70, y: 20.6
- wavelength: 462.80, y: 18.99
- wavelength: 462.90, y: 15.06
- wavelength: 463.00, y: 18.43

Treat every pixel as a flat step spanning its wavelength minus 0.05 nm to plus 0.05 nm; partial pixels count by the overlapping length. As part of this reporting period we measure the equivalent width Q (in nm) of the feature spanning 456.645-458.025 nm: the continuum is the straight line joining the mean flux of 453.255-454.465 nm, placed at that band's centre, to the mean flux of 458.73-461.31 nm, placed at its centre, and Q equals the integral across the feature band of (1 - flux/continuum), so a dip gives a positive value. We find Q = 0.08 nm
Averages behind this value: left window 19.5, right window 21.5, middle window 19.4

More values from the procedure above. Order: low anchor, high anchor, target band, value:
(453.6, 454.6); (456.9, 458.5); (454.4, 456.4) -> -0.322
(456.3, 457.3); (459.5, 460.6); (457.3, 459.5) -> -0.271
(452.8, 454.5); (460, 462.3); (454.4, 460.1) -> -0.468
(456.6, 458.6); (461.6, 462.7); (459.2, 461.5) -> -0.094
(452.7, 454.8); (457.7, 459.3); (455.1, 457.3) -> -0.122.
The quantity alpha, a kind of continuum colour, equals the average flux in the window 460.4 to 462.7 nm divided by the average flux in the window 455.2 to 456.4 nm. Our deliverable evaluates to 0.90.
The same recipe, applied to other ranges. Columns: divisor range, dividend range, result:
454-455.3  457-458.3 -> 0.92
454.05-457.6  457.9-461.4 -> 1.01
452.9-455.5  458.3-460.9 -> 1.07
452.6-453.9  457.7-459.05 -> 1.12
